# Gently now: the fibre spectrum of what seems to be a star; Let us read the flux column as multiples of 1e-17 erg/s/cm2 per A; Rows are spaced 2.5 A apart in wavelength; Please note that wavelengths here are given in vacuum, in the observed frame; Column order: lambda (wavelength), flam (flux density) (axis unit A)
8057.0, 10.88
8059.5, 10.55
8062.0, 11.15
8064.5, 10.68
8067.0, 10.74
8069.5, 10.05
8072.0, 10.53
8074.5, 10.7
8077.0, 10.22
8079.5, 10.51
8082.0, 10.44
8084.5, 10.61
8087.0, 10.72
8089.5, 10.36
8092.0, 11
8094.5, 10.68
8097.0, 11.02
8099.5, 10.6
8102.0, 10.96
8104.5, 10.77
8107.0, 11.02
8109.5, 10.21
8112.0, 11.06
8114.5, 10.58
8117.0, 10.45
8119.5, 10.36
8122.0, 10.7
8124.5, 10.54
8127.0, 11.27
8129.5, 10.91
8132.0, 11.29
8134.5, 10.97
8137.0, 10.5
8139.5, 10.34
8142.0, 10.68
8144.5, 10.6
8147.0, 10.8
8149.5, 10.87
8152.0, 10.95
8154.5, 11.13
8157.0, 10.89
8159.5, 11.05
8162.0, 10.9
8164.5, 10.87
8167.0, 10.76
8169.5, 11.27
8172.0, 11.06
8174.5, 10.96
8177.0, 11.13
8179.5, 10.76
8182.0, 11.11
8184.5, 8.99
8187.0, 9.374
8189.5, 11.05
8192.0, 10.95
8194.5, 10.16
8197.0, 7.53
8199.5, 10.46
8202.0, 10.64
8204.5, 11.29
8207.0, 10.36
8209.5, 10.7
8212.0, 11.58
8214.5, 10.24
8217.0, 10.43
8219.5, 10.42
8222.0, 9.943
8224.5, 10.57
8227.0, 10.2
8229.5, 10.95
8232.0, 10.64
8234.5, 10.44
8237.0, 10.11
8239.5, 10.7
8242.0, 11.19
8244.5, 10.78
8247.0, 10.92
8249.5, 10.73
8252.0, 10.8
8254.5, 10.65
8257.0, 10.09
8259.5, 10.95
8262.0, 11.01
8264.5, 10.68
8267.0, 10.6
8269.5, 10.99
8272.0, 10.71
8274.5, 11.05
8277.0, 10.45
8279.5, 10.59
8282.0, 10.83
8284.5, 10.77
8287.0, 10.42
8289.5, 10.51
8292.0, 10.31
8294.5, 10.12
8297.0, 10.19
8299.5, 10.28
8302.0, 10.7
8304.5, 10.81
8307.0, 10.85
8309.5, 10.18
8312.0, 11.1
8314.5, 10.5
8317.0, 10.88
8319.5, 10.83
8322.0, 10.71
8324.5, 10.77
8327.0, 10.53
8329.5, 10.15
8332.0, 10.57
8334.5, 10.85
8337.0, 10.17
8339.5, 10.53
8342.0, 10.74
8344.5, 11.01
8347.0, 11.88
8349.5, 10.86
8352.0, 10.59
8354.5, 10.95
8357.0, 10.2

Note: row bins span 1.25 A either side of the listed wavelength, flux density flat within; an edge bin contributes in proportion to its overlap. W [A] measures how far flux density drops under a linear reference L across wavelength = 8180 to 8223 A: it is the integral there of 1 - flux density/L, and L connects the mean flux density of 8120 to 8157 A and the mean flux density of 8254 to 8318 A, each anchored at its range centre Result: 1.7 A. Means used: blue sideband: 10.8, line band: 10.3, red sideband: 10.6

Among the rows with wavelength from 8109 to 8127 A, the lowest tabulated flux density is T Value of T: 10.21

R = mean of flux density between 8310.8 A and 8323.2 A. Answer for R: 10.8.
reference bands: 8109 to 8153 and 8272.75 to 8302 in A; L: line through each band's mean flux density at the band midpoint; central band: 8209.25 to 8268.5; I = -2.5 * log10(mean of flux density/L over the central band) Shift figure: -0.01 mag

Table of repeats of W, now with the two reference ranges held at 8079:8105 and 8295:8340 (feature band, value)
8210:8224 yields 0.13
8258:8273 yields -0.29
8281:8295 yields 0.12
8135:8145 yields 0.11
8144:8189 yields -0.40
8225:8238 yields 0.18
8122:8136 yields -0.37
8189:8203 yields 0.75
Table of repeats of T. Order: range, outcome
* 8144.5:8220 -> 7.53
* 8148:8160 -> 10.87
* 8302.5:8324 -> 10.18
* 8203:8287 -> 9.943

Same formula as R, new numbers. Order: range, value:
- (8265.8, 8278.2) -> 10.8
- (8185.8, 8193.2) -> 10.5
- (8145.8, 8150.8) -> 10.8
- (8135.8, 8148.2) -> 10.6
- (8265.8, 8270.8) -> 10.8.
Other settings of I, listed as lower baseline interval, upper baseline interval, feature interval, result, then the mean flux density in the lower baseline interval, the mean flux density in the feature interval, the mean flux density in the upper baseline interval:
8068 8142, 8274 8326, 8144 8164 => -0.03 mag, 10.7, 10.9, 10.6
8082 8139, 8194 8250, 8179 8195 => 0.02 mag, 10.7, 10.3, 10.5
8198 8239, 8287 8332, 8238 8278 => -0.02 mag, 10.5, 10.8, 10.6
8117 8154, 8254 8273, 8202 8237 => 0.02 mag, 10.8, 10.6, 10.7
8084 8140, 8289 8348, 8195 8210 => 0.06 mag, 10.7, 10.1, 10.6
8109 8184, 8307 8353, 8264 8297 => 0.01 mag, 10.8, 10.6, 10.7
